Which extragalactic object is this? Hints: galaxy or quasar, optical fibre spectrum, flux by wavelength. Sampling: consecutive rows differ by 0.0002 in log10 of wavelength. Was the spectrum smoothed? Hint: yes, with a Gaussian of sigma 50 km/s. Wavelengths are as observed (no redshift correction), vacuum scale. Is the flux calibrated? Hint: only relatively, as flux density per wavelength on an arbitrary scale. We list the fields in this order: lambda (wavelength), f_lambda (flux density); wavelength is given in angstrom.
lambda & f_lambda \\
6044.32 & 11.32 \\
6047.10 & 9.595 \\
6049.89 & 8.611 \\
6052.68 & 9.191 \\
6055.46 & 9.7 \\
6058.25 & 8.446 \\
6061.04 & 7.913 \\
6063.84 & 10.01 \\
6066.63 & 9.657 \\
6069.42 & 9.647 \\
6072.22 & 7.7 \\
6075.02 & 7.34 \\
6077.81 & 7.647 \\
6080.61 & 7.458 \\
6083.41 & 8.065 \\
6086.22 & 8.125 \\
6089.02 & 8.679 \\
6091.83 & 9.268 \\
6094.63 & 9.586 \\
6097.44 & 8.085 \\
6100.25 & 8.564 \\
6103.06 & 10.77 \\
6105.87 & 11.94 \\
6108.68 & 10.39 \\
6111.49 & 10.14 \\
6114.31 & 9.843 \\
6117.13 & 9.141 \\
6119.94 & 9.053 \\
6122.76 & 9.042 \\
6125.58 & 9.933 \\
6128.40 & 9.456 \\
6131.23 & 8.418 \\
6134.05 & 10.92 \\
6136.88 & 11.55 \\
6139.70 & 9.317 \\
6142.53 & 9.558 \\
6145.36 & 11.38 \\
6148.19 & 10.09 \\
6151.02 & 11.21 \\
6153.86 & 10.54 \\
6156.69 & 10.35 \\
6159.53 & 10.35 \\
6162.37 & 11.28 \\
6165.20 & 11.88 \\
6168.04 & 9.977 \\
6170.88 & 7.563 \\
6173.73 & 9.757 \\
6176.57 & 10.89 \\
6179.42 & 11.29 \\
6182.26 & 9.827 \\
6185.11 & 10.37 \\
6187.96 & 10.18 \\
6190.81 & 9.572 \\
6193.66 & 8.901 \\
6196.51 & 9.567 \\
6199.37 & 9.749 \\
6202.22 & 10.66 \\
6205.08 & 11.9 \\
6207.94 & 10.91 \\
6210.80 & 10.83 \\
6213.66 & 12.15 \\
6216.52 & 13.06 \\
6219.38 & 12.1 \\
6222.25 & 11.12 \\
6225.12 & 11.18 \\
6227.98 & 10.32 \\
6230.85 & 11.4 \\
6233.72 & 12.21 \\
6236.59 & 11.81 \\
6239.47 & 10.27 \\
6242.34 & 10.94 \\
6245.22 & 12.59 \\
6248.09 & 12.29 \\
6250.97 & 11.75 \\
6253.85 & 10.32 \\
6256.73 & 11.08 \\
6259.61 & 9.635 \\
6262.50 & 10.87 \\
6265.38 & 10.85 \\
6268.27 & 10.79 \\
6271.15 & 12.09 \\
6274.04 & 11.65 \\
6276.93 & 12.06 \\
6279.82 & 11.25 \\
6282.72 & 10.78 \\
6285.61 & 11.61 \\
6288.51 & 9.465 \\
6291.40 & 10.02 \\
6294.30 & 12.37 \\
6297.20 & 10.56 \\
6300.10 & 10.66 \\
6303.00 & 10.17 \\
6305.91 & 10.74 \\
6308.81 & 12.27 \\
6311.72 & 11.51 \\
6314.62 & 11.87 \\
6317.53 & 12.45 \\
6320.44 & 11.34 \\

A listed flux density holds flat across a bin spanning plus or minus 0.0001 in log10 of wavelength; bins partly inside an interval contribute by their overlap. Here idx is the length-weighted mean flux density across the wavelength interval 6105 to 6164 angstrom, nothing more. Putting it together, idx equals 10.2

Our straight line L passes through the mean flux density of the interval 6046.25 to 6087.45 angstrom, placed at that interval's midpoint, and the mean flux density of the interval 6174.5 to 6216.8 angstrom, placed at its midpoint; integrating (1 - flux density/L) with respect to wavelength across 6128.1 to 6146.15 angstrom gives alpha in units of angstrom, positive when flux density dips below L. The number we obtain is -0.7 angstrom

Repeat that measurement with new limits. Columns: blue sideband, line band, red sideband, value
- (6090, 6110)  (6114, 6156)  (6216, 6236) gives 1.2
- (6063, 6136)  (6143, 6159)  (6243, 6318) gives -1.4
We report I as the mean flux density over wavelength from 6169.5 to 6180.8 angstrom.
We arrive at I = 9.87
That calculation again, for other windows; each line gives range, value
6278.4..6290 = 10.8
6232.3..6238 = 12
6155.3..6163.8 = 10.7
